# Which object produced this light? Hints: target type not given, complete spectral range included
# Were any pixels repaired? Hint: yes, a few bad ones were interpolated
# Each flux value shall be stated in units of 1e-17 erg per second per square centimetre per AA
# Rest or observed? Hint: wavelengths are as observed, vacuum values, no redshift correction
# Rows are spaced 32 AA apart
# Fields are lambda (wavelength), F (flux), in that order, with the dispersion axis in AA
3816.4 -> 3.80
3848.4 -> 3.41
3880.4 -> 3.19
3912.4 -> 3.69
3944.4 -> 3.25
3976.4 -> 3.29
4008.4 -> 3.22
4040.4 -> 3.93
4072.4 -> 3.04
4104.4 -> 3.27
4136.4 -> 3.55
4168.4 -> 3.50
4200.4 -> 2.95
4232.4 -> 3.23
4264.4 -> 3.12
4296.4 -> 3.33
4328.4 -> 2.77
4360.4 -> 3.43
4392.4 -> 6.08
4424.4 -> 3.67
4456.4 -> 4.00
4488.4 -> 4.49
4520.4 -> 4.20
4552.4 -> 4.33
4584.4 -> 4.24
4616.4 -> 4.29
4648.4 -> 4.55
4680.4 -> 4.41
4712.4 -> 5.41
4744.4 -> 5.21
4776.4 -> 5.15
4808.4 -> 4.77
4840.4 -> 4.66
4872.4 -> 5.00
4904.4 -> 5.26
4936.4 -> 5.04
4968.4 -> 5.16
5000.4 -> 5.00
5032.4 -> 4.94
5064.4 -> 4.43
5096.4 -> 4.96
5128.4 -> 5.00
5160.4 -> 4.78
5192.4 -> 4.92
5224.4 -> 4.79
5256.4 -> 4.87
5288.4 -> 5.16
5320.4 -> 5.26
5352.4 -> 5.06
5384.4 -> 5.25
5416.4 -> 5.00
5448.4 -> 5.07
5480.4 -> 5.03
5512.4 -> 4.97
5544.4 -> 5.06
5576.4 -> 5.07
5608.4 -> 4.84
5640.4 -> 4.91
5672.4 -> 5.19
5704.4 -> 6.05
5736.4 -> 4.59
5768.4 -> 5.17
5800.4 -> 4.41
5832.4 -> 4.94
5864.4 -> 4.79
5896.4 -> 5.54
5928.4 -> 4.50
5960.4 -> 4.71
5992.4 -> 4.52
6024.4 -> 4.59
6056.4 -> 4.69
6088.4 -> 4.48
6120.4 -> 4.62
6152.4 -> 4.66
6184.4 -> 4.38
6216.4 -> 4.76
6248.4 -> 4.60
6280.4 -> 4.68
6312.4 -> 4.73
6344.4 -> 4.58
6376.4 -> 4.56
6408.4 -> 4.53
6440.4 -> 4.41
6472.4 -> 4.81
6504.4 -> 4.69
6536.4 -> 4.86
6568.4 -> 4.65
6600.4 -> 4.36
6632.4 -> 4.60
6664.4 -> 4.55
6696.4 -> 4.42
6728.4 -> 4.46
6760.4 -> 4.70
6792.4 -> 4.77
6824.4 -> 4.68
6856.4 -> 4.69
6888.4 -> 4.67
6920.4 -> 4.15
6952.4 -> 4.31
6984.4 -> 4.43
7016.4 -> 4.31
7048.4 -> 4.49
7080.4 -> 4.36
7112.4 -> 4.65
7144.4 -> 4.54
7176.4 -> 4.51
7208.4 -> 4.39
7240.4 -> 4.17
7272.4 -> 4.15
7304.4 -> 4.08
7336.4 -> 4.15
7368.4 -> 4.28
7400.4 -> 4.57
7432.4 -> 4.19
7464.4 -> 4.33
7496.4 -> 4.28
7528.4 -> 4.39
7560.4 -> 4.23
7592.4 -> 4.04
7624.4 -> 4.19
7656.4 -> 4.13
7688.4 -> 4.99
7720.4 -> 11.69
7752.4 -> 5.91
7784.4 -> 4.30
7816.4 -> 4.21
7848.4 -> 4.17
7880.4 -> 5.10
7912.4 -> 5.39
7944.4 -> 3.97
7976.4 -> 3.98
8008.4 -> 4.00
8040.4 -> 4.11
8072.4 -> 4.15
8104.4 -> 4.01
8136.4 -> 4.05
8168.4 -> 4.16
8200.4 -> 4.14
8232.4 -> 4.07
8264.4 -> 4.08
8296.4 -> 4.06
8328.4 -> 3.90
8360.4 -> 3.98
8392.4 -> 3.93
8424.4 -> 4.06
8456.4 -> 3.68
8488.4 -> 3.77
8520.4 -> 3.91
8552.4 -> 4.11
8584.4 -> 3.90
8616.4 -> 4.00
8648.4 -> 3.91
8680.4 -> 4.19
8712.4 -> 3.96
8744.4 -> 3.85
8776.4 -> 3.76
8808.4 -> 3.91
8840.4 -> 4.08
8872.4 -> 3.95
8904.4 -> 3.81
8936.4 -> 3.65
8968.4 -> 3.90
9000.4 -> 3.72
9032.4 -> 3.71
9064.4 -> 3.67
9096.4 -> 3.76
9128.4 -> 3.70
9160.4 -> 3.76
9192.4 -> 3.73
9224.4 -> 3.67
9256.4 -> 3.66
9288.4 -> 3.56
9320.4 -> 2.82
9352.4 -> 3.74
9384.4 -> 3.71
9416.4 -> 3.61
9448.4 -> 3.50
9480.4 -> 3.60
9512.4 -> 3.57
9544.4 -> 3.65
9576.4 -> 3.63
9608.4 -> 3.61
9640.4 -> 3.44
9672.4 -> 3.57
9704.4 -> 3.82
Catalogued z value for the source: 0.17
